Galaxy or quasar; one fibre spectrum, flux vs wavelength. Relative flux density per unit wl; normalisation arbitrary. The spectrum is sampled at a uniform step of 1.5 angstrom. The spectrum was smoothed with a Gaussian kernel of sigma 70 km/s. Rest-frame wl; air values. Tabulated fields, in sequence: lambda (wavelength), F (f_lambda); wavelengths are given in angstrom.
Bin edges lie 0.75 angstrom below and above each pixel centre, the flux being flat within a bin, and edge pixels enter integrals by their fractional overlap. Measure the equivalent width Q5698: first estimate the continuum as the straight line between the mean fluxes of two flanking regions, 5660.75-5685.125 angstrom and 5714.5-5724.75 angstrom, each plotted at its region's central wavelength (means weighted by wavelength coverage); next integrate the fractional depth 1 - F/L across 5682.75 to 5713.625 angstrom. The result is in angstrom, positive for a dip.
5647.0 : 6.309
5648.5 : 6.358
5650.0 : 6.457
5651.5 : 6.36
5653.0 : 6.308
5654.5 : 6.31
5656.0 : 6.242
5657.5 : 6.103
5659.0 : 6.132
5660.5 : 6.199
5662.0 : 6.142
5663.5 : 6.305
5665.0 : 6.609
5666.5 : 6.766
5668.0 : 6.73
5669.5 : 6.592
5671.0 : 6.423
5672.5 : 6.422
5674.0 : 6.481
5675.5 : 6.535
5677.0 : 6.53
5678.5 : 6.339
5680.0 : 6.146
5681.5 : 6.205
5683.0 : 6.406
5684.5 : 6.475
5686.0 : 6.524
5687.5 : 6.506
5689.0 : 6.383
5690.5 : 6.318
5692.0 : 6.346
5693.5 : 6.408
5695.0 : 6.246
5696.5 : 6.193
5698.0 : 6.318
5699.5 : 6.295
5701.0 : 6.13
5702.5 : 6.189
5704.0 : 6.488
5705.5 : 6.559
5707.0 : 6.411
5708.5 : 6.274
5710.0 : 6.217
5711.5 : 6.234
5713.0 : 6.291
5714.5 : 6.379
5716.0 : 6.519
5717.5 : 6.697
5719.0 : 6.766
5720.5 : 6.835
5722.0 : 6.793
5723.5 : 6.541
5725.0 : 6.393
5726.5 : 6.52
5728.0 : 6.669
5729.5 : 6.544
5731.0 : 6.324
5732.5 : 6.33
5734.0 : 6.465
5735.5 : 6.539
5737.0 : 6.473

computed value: 1.00 angstrom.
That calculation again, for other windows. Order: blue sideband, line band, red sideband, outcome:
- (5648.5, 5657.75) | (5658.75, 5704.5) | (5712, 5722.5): 0.40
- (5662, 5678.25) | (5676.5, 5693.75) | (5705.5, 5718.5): 0.25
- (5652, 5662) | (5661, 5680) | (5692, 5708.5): -0.68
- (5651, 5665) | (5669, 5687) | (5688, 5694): -0.29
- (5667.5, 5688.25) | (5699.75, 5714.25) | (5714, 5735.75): 0.45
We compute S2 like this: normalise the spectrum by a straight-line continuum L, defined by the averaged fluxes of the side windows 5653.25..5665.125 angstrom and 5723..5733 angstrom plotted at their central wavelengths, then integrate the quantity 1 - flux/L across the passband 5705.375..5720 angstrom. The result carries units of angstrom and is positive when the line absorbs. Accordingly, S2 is 0.0 angstrom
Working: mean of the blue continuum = 6.24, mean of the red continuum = 6.48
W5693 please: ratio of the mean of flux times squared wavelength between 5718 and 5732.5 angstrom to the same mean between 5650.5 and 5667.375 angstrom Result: 1.1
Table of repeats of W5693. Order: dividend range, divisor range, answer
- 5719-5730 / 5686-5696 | 1.05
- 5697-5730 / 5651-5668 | 1.04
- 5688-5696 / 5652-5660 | 1.03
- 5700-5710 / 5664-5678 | 0.98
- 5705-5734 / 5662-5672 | 1.01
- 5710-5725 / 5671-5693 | 1.03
